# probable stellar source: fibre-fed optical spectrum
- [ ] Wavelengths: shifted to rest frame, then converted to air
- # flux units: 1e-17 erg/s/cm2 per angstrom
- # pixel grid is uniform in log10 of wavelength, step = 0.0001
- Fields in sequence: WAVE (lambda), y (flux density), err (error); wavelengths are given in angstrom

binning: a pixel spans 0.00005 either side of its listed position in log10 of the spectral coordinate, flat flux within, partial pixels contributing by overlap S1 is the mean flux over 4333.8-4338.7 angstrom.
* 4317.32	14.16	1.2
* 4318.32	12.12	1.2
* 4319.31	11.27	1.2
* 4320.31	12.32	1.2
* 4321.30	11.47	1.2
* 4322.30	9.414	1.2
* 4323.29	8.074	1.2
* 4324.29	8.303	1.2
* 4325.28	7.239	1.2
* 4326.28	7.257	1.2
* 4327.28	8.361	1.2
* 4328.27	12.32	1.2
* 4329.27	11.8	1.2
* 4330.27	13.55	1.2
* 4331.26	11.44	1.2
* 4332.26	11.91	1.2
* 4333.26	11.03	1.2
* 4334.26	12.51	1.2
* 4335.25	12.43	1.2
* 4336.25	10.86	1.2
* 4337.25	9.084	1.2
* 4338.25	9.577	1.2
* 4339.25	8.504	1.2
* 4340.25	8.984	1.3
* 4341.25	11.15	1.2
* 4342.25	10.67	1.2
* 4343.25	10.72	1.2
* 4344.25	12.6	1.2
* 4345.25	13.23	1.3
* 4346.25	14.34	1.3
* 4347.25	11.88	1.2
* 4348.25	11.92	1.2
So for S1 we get 10.9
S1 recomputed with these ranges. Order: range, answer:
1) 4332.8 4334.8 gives 11.8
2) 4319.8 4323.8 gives 10.3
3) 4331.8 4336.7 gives 11.8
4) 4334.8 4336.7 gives 11.6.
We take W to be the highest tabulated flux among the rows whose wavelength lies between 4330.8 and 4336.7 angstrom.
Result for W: 12.51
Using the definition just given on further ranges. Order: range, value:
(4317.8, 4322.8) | 12.32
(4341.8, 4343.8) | 10.72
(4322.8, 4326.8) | 8.303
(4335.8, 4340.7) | 10.86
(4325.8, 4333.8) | 13.55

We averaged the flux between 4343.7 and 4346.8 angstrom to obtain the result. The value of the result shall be 13.3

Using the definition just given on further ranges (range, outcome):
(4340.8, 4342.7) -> 10.9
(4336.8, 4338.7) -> 9.32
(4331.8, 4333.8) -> 11.5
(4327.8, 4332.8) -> 12.2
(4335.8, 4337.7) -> 9.96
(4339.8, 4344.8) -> 10.9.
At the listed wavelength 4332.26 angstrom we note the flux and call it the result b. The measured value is 11.91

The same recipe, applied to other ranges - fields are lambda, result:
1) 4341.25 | 11.15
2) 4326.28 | 7.257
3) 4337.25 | 9.084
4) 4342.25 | 10.67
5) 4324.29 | 8.303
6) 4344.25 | 12.6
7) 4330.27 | 13.55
